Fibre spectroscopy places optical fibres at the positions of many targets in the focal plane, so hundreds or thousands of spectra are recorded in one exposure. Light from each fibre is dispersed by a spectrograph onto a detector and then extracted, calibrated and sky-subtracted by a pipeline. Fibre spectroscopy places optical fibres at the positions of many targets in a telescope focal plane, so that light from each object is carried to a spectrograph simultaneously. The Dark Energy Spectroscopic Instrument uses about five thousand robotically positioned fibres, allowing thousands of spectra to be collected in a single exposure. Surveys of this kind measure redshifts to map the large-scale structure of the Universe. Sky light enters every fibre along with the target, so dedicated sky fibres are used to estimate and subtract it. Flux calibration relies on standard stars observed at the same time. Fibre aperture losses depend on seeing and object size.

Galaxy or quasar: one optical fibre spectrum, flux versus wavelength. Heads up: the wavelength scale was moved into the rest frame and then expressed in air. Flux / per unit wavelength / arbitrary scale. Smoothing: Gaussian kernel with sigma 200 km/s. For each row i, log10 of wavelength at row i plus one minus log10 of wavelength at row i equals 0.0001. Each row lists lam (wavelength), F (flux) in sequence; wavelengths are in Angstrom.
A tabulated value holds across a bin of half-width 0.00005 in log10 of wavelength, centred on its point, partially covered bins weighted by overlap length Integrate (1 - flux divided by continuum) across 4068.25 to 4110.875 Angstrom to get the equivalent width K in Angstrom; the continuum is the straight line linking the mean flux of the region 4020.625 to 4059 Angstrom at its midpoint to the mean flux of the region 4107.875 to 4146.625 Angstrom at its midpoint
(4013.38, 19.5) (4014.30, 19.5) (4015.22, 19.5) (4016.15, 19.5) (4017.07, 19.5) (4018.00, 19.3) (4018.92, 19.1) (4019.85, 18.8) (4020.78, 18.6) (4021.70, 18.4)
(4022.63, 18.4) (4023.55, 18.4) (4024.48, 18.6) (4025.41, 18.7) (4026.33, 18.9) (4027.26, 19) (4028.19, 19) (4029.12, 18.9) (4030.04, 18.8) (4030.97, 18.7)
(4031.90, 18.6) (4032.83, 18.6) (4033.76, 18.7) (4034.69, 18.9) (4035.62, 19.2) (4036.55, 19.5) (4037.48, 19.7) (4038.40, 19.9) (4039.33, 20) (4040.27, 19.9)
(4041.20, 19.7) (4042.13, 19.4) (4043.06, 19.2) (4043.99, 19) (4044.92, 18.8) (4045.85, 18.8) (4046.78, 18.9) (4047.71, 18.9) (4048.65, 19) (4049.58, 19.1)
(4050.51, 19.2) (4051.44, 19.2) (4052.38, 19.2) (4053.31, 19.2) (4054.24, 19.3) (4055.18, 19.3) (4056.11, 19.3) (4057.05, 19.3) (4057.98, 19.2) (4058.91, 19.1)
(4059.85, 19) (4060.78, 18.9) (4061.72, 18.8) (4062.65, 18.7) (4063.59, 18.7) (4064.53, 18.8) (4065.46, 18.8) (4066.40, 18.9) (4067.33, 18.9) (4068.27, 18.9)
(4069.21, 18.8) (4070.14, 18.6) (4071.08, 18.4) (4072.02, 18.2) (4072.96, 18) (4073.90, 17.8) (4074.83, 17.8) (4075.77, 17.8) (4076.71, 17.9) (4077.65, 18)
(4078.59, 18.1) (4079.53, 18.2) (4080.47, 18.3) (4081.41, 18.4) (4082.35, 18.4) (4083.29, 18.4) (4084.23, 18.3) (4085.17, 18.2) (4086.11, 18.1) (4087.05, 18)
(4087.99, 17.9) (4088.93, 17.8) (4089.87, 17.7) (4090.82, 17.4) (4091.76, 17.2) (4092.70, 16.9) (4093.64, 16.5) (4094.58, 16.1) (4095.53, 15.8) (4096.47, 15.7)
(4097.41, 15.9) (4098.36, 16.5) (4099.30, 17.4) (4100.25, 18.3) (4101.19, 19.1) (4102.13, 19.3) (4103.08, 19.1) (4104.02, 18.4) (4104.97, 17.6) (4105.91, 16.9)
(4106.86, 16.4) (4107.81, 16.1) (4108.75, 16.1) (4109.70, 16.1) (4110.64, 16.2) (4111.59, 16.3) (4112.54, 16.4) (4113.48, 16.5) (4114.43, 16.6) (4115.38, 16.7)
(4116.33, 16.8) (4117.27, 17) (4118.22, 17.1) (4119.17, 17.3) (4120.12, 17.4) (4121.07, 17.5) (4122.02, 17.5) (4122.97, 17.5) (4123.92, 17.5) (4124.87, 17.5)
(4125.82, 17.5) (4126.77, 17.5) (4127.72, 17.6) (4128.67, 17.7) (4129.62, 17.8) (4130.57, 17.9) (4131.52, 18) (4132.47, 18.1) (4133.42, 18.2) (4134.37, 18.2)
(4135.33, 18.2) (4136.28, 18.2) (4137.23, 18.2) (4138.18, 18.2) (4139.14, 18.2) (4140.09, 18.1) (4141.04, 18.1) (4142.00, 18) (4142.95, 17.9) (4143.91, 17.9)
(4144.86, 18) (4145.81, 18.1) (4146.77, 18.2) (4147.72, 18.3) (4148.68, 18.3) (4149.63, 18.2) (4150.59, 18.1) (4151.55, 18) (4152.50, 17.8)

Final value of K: 1.3 Angstrom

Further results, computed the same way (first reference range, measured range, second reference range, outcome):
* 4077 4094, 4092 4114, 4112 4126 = 0.7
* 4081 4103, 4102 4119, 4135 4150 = 0.8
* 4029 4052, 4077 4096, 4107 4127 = 0.1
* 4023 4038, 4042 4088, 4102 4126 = -1.3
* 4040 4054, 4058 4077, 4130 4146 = 0.4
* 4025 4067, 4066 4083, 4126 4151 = 0.4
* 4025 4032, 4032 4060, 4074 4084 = -0.9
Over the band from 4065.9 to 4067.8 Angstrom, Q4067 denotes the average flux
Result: 18.9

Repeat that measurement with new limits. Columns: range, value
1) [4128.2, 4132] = 17.9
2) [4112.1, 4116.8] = 16.6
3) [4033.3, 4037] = 19.1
